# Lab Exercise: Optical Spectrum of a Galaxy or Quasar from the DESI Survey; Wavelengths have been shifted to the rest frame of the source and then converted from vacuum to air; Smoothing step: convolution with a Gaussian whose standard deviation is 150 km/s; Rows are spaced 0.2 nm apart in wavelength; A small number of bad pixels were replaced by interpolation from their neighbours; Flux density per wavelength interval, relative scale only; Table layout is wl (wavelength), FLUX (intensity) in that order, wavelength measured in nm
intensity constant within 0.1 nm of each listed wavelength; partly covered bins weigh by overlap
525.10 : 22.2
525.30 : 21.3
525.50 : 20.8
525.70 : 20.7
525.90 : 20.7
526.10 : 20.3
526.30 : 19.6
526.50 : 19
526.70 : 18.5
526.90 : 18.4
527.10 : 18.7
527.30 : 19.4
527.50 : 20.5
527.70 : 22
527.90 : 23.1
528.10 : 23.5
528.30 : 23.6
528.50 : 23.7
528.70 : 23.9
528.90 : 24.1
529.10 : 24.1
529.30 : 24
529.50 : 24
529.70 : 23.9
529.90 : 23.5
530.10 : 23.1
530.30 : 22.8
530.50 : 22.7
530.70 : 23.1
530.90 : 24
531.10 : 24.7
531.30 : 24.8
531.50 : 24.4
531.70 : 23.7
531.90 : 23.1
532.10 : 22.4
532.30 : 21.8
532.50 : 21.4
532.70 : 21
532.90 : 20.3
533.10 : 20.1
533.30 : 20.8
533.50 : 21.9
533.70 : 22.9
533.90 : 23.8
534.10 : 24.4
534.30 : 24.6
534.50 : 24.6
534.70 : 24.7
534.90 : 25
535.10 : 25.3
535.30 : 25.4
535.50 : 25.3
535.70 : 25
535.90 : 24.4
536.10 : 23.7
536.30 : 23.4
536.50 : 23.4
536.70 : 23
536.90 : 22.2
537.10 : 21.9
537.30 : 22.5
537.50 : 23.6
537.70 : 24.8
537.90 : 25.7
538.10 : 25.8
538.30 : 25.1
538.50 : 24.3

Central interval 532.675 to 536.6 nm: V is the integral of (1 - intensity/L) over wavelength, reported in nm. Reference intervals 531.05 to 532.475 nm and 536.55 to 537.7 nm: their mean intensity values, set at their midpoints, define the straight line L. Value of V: -0.07 nm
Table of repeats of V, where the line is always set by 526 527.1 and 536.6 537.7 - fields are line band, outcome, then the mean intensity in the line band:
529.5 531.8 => -0.353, 23.7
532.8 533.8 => 0.013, 21.2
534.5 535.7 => -0.161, 25.1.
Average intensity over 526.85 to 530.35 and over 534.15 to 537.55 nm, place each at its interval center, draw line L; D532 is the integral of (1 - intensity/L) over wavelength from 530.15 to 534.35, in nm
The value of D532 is 0.10 nm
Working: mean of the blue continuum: 22.6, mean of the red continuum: 24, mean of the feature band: 22.8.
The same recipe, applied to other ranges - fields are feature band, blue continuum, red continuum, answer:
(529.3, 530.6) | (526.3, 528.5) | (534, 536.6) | -0.08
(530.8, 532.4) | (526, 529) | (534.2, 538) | -0.07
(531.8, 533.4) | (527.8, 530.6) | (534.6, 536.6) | 0.18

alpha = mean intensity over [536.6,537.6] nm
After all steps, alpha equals 22.6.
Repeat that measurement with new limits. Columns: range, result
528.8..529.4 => 24.1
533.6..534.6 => 24.1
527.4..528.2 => 22.3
